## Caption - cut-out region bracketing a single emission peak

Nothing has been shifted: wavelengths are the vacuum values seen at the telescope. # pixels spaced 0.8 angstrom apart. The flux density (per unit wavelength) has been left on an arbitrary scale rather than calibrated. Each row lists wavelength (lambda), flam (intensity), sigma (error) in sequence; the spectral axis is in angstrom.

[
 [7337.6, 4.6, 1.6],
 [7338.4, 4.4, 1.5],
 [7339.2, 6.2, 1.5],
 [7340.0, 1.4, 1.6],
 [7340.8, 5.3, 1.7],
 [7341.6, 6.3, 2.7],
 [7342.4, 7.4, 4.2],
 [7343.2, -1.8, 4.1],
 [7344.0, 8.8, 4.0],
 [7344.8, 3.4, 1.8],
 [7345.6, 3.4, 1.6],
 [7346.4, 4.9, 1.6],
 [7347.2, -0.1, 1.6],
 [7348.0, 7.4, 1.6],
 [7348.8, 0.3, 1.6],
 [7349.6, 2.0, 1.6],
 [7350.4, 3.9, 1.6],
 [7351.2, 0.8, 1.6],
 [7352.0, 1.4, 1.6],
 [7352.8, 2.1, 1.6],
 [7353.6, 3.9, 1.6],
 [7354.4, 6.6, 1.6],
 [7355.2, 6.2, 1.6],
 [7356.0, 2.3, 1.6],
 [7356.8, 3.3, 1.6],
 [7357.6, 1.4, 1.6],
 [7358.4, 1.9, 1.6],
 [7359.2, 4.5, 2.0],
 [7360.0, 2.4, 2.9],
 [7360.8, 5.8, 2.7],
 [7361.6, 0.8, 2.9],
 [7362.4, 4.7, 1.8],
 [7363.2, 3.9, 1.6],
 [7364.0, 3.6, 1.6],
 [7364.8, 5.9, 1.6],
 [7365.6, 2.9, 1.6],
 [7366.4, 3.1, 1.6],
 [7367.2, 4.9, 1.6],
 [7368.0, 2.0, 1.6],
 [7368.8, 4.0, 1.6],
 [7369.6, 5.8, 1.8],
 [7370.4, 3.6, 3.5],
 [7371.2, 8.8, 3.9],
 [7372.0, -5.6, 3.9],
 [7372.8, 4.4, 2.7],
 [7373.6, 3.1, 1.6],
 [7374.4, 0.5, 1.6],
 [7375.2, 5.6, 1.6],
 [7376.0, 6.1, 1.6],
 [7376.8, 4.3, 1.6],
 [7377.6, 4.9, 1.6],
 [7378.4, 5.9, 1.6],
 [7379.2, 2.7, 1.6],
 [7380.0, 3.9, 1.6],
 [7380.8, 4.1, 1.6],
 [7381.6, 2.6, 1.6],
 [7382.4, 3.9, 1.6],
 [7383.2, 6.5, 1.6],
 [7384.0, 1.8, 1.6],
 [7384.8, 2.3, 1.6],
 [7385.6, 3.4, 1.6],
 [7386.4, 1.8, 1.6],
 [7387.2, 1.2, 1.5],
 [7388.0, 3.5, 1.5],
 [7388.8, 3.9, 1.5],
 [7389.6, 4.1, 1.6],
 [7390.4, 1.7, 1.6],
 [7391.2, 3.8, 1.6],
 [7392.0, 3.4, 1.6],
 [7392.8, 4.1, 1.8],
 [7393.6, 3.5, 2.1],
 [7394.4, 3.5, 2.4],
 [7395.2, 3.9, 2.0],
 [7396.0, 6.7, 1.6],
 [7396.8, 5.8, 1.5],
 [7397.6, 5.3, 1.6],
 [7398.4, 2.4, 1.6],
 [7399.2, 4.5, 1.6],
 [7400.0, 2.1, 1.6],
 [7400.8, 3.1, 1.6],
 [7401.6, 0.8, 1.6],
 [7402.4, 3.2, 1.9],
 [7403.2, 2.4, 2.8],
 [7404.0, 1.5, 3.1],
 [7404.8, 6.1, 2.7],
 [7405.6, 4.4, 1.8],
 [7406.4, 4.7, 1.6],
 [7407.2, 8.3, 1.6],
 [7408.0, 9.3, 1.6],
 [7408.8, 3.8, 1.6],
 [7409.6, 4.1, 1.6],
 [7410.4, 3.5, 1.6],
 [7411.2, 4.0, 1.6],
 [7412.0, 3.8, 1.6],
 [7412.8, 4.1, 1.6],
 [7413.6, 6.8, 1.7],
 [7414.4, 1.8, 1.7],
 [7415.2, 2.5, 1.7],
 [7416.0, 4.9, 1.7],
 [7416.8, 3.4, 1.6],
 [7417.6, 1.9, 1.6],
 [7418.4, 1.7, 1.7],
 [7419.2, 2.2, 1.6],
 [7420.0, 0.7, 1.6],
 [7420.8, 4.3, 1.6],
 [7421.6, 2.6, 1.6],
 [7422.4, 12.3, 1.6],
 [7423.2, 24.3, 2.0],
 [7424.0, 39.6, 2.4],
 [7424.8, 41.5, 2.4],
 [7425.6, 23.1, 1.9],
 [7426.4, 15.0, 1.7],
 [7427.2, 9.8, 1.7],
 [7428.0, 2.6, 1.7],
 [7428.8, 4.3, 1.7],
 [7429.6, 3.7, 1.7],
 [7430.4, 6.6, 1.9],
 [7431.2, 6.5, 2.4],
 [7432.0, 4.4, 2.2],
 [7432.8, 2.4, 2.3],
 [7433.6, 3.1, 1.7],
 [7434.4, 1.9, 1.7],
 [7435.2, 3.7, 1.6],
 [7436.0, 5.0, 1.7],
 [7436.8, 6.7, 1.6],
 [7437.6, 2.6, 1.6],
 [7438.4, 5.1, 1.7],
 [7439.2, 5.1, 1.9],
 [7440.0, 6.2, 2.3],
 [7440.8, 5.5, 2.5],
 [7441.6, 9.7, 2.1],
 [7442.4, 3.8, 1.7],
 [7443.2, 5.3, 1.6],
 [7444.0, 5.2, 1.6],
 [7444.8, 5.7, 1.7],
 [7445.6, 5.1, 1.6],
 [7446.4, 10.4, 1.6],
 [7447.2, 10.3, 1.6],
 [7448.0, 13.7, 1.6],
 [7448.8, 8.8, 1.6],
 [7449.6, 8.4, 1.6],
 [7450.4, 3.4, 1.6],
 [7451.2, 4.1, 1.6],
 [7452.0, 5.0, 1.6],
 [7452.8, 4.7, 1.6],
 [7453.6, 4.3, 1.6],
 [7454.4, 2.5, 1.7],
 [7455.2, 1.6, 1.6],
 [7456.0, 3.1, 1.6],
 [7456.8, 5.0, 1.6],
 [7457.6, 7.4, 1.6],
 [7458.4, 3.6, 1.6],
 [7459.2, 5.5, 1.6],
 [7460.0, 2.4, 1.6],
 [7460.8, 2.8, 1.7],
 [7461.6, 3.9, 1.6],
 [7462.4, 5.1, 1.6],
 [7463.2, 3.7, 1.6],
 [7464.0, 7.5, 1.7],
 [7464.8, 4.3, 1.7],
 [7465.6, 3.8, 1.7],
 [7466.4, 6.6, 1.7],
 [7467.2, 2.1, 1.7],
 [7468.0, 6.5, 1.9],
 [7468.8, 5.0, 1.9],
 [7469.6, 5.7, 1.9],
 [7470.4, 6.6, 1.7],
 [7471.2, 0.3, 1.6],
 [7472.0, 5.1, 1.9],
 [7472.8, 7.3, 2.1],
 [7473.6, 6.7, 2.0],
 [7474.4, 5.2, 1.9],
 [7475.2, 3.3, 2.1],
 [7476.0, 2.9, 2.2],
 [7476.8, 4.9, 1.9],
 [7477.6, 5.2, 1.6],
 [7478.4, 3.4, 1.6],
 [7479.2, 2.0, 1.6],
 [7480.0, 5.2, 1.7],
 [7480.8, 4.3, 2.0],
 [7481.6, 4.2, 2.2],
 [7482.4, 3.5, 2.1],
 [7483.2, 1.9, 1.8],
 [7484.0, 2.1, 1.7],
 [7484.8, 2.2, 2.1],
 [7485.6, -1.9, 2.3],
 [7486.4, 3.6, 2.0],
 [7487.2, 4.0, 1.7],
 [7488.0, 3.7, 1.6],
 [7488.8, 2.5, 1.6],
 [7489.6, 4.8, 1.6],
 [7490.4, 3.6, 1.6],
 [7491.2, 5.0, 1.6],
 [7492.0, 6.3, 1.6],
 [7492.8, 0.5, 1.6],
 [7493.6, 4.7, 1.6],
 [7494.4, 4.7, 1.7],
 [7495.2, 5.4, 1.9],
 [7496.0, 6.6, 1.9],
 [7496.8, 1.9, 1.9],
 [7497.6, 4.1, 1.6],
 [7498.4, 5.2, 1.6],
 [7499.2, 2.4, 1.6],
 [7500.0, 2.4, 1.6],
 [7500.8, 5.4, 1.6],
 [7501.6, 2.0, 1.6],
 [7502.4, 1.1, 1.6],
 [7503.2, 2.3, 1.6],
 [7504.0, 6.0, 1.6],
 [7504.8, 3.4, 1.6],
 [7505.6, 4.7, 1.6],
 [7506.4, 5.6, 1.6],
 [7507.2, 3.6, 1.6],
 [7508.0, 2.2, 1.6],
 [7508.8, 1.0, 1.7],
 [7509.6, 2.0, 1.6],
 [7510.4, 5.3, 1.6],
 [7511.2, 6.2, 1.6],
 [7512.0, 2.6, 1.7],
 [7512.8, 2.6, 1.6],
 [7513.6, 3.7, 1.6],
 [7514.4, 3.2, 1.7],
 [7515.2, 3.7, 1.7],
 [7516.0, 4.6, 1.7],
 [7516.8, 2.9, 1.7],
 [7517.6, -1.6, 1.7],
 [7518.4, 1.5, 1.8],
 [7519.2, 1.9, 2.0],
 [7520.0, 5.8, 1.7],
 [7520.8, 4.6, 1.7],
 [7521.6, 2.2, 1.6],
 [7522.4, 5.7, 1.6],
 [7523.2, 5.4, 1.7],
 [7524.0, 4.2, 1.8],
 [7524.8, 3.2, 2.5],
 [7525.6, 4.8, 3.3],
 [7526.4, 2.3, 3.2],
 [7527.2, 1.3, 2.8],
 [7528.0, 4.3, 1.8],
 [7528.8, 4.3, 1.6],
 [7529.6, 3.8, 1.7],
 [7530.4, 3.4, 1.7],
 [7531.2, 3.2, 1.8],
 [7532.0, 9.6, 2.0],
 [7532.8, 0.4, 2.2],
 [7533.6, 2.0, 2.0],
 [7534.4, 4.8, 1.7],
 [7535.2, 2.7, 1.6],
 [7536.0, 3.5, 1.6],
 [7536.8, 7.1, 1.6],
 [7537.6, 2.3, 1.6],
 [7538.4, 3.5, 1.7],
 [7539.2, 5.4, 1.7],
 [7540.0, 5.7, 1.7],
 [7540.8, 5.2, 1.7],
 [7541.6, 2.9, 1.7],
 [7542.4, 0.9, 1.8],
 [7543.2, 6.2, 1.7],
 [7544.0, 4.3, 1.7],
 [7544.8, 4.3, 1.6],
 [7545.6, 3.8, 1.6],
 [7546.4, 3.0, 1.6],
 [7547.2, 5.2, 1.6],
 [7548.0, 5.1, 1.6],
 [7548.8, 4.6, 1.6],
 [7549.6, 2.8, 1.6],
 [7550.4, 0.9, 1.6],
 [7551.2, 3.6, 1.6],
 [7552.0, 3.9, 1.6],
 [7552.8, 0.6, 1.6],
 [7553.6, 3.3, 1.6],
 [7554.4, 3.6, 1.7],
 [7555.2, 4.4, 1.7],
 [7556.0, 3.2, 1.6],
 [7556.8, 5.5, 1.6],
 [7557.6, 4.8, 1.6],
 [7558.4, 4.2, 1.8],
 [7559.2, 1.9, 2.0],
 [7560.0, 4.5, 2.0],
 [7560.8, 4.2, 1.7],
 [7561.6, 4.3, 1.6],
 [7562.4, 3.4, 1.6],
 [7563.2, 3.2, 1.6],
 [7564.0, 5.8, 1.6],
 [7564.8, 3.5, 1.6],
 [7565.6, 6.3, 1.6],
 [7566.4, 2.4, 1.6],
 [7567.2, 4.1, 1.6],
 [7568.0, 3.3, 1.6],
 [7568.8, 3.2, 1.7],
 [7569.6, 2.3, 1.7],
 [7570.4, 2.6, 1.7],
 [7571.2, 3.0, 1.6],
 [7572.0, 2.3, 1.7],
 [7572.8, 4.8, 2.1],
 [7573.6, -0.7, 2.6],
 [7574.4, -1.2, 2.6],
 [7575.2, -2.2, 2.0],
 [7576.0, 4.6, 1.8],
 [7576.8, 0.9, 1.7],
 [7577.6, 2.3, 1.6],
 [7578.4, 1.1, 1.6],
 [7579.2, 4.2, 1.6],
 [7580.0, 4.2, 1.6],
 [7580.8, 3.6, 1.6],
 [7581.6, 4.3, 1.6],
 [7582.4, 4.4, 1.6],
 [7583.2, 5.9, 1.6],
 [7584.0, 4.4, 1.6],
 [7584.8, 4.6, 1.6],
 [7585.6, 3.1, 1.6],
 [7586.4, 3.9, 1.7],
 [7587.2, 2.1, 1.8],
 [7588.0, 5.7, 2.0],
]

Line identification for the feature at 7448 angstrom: [N II] 6583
